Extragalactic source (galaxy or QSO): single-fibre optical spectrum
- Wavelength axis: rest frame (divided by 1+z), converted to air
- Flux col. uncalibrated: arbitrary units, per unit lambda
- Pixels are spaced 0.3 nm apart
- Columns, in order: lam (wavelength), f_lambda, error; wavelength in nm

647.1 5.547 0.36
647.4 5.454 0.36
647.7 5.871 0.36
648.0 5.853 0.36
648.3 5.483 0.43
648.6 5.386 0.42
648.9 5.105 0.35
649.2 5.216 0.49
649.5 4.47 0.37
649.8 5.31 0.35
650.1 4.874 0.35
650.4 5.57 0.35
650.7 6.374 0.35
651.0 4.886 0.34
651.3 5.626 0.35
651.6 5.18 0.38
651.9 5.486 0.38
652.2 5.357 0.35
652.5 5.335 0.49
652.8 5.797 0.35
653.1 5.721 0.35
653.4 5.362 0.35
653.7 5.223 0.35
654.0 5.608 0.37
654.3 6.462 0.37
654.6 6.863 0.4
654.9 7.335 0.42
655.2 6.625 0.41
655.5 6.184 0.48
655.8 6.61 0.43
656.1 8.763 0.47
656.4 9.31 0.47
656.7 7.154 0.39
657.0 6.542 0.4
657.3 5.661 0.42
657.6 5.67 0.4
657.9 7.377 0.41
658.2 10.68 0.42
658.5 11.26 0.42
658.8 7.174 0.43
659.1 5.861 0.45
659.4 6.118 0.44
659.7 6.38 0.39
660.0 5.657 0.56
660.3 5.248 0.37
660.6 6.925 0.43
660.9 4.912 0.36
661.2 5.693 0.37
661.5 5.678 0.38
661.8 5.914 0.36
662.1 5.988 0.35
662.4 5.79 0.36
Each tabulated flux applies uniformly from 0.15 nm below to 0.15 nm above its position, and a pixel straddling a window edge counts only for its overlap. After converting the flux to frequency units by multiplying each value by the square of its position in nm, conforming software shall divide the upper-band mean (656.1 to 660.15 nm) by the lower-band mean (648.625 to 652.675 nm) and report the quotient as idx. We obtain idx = 1.42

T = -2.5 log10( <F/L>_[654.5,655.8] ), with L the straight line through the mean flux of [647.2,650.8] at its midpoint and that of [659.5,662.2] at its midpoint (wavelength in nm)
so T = -0.20 mag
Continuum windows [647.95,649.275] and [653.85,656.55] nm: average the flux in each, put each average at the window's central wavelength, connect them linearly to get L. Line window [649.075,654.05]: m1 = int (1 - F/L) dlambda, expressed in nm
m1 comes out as 0.62 nm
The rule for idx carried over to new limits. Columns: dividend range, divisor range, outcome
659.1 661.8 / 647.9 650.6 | 1.15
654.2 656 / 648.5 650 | 1.35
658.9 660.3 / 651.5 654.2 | 1.11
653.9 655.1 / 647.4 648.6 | 1.19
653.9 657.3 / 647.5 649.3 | 1.30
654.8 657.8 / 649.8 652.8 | 1.31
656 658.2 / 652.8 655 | 1.24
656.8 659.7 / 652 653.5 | 1.35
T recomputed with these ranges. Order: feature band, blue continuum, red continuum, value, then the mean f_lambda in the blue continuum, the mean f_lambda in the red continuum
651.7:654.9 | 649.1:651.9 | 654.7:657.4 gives 0.08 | 5.29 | 7.15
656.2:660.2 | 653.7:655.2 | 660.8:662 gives -0.21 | 6.44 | 5.59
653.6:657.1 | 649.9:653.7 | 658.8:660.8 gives -0.20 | 5.45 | 6.09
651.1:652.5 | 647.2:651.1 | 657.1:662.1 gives 0.06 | 5.38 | 6.62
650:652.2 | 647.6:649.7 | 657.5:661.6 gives 0.04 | 5.33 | 6.79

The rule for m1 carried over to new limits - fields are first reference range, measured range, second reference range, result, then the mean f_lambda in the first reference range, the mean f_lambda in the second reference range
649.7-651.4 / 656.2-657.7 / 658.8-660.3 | -0.283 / 5.44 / 6.05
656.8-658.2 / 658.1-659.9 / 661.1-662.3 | -0.358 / 6.81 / 5.82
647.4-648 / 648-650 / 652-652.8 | 0.165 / 5.76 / 5.44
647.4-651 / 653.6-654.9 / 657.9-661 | 0.001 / 5.39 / 7.07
